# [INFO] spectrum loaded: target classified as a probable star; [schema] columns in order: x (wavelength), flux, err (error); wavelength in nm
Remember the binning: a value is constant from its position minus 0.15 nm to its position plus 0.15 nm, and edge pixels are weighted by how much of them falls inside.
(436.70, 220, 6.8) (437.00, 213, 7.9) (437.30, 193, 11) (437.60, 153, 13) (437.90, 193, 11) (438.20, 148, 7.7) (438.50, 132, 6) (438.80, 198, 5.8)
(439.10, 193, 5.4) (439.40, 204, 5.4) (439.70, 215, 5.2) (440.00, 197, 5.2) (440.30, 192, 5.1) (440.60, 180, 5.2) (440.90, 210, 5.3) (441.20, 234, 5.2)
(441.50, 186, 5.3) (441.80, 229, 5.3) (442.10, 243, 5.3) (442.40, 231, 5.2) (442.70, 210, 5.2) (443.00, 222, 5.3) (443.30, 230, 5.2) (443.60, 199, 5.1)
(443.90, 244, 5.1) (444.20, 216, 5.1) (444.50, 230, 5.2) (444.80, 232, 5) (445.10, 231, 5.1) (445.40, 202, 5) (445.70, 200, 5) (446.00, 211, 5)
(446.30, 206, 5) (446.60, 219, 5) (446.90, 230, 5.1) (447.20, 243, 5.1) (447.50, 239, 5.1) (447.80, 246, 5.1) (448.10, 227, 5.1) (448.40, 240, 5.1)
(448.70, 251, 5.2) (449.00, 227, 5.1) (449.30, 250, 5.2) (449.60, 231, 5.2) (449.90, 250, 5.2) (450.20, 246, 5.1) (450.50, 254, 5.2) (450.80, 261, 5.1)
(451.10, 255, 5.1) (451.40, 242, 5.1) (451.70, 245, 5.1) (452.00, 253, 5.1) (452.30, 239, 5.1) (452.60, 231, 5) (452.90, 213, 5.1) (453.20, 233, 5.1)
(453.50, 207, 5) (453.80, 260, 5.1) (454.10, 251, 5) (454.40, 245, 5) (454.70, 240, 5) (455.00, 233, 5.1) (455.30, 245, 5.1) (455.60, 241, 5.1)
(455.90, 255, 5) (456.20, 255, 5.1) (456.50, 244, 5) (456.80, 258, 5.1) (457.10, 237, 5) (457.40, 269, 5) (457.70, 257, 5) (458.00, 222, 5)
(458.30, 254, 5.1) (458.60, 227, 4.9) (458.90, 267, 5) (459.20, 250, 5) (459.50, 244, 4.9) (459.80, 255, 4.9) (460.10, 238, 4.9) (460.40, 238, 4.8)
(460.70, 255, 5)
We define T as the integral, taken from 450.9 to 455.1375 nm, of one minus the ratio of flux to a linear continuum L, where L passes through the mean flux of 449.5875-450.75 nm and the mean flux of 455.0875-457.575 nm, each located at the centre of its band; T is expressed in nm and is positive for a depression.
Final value 0.166 nm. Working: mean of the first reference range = 248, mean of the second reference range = 250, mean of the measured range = 239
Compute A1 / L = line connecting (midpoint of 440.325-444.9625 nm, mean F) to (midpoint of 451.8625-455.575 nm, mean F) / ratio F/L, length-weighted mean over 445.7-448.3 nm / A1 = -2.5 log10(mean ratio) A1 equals 0.00 mag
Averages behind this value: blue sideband 219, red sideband 238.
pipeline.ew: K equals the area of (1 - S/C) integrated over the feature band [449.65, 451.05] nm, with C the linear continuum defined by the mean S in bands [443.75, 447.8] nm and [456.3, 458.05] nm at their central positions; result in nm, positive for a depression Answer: -0.10 nm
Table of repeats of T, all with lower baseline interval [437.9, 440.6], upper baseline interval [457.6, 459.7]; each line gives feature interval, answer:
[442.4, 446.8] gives -0.37 nm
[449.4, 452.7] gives -0.36 nm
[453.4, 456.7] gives -0.13 nm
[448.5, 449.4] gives -0.11 nm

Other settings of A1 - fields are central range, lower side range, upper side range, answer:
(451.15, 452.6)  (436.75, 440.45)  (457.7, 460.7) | -0.091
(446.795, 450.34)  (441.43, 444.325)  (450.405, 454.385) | -0.029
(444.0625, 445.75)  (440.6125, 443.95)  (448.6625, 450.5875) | 0.040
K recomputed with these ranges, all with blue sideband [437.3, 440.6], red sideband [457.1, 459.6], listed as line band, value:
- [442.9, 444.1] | -0.153 nm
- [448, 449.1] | -0.112 nm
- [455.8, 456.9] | -0.051 nm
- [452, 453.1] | -0.014 nm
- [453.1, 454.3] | -0.029 nm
